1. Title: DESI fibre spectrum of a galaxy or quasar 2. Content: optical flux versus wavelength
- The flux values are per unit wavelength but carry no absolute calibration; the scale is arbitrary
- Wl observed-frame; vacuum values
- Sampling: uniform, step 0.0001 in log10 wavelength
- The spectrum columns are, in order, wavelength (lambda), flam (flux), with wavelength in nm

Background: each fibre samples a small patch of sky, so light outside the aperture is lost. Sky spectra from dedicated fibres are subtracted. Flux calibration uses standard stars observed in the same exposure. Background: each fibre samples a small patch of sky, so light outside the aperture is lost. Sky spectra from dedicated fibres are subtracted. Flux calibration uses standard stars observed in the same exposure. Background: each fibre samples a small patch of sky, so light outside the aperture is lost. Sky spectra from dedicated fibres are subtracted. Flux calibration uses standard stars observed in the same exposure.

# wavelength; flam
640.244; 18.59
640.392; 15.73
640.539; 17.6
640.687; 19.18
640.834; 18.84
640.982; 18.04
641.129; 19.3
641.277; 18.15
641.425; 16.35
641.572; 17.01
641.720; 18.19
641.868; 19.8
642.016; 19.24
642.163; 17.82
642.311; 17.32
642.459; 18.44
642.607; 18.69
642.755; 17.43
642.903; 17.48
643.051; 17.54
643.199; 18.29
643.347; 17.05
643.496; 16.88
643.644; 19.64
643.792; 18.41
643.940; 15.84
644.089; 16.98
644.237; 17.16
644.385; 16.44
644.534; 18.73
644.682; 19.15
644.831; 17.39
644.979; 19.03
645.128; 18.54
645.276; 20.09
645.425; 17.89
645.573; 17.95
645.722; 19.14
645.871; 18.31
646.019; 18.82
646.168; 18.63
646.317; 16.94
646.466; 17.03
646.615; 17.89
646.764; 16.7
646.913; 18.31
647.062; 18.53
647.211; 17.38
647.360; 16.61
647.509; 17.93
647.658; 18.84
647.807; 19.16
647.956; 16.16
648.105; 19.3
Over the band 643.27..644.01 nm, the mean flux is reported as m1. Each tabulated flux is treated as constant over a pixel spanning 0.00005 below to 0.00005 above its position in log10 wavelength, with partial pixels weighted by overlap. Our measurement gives 17.6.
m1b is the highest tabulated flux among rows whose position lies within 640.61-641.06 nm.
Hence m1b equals 19.18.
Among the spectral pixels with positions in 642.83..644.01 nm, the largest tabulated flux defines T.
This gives 19.64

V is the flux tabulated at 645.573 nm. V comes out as 17.95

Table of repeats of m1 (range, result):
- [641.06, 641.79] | 17.8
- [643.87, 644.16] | 16.4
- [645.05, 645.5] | 18.9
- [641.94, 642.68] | 18.3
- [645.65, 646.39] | 18.4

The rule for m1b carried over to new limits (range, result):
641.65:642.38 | 19.8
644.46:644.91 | 19.15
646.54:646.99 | 18.31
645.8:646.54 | 18.82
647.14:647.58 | 17.93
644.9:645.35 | 20.09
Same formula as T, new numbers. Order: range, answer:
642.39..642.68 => 18.69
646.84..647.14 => 18.53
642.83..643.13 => 17.54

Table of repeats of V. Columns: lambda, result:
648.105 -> 19.3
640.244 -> 18.59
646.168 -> 18.63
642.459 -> 18.44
